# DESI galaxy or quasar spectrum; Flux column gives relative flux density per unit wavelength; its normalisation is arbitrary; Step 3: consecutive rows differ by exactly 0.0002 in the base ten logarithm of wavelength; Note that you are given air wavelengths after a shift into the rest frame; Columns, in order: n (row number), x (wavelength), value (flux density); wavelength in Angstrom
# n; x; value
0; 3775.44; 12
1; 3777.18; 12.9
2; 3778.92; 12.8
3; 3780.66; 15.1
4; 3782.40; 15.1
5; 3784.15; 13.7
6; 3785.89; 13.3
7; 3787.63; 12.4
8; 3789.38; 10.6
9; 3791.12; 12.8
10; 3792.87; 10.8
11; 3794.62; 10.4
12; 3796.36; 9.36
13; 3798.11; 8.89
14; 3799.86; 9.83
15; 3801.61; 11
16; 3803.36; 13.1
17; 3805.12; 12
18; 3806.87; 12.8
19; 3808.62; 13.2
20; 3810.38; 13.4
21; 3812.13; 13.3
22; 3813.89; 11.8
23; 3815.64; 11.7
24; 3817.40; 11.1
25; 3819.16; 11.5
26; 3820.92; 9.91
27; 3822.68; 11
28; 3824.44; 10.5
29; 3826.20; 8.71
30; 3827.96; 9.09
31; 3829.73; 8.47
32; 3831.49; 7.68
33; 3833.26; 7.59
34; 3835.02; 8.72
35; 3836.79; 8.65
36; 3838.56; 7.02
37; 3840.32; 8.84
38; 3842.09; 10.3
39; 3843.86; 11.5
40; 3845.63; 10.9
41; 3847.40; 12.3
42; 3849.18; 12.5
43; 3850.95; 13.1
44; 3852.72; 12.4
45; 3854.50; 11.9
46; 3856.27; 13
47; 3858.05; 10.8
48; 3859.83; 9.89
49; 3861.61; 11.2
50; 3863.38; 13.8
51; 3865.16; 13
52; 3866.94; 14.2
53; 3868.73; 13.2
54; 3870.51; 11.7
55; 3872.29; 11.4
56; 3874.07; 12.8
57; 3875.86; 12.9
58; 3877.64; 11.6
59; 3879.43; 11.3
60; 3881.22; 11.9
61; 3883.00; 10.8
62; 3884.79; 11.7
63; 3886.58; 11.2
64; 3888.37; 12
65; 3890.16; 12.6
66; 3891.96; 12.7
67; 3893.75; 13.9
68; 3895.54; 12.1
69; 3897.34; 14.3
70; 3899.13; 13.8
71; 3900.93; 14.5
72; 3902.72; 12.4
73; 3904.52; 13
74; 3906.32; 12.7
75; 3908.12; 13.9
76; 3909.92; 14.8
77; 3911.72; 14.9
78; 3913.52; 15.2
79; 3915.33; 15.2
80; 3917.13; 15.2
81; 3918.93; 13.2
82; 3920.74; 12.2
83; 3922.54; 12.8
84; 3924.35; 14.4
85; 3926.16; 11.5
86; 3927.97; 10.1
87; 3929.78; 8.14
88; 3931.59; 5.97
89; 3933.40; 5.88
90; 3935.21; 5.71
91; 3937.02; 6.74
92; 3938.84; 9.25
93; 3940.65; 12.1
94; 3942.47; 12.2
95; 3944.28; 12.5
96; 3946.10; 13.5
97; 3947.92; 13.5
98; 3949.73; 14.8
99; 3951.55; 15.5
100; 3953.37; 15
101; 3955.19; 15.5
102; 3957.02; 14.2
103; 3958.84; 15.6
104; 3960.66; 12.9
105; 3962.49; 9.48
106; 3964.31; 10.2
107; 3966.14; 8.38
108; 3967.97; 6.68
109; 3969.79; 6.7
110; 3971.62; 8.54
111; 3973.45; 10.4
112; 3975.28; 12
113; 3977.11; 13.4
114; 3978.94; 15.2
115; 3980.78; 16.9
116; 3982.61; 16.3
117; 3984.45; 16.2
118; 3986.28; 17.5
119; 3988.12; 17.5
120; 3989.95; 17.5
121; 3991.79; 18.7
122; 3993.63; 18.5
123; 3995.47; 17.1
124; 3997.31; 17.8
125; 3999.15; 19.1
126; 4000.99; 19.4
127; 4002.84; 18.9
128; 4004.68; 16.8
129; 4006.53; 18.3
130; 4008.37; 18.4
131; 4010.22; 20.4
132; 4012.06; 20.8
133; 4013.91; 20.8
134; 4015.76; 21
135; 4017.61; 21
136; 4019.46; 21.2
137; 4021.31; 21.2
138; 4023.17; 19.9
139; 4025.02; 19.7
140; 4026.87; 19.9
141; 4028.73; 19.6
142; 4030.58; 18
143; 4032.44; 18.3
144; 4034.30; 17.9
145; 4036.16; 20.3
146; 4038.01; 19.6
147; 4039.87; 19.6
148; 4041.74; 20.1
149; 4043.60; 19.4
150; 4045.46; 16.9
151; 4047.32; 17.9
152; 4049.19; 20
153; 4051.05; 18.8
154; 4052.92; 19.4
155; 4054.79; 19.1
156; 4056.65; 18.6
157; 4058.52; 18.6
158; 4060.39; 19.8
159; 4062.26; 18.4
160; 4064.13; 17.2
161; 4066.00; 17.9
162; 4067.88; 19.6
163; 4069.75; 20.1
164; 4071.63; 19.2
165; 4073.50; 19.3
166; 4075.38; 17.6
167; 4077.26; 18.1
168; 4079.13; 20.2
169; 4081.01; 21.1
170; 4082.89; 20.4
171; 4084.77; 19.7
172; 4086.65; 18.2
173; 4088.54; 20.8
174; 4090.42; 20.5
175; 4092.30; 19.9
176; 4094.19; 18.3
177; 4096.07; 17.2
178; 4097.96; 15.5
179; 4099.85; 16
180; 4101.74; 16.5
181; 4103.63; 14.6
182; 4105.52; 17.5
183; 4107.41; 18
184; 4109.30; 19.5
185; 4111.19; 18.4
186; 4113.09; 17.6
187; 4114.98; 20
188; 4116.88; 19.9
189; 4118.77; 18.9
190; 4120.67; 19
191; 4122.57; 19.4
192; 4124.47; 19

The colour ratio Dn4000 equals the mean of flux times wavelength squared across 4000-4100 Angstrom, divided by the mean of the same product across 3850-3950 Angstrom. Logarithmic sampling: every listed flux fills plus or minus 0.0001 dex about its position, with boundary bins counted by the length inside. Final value 1.70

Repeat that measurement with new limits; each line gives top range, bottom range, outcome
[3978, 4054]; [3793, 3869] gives 1.88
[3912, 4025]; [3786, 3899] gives 1.36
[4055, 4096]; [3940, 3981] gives 1.65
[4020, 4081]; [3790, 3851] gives 2.02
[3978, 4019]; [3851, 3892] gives 1.62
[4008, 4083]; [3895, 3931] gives 1.58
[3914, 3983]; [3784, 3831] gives 1.13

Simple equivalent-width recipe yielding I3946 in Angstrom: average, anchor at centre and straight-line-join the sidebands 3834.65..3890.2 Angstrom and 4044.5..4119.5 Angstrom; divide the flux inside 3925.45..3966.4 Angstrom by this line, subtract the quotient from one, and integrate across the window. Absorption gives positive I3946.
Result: 8.6 Angstrom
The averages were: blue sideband 11.5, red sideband 18.6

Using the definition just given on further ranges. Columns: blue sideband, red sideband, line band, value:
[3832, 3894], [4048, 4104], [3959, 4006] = 3.3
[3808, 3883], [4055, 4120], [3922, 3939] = 5.9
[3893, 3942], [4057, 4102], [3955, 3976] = 4.9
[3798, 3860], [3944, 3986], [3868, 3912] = -3.6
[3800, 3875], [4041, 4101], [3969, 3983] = 3.1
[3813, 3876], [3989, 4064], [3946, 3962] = 1.5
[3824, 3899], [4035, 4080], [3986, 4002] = -1.6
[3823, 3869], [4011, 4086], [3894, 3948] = 6.9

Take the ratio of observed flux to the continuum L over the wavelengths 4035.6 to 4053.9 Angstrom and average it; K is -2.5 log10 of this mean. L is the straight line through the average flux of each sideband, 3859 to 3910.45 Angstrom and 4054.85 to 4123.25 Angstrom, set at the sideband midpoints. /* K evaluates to -0.11 mag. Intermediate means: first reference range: 12.6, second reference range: 18.7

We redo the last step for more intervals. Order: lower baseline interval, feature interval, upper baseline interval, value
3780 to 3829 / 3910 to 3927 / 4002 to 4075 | 0.107 mag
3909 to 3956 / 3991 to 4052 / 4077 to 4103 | -0.213 mag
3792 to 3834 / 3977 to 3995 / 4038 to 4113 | -0.064 mag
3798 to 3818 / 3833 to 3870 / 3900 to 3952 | 0.071 mag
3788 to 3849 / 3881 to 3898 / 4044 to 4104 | 0.045 mag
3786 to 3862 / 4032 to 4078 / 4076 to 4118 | -0.092 mag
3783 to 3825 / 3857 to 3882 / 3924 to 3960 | -0.048 mag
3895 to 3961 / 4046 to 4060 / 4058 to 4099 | -0.059 mag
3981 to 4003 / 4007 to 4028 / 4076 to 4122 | -0.133 mag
